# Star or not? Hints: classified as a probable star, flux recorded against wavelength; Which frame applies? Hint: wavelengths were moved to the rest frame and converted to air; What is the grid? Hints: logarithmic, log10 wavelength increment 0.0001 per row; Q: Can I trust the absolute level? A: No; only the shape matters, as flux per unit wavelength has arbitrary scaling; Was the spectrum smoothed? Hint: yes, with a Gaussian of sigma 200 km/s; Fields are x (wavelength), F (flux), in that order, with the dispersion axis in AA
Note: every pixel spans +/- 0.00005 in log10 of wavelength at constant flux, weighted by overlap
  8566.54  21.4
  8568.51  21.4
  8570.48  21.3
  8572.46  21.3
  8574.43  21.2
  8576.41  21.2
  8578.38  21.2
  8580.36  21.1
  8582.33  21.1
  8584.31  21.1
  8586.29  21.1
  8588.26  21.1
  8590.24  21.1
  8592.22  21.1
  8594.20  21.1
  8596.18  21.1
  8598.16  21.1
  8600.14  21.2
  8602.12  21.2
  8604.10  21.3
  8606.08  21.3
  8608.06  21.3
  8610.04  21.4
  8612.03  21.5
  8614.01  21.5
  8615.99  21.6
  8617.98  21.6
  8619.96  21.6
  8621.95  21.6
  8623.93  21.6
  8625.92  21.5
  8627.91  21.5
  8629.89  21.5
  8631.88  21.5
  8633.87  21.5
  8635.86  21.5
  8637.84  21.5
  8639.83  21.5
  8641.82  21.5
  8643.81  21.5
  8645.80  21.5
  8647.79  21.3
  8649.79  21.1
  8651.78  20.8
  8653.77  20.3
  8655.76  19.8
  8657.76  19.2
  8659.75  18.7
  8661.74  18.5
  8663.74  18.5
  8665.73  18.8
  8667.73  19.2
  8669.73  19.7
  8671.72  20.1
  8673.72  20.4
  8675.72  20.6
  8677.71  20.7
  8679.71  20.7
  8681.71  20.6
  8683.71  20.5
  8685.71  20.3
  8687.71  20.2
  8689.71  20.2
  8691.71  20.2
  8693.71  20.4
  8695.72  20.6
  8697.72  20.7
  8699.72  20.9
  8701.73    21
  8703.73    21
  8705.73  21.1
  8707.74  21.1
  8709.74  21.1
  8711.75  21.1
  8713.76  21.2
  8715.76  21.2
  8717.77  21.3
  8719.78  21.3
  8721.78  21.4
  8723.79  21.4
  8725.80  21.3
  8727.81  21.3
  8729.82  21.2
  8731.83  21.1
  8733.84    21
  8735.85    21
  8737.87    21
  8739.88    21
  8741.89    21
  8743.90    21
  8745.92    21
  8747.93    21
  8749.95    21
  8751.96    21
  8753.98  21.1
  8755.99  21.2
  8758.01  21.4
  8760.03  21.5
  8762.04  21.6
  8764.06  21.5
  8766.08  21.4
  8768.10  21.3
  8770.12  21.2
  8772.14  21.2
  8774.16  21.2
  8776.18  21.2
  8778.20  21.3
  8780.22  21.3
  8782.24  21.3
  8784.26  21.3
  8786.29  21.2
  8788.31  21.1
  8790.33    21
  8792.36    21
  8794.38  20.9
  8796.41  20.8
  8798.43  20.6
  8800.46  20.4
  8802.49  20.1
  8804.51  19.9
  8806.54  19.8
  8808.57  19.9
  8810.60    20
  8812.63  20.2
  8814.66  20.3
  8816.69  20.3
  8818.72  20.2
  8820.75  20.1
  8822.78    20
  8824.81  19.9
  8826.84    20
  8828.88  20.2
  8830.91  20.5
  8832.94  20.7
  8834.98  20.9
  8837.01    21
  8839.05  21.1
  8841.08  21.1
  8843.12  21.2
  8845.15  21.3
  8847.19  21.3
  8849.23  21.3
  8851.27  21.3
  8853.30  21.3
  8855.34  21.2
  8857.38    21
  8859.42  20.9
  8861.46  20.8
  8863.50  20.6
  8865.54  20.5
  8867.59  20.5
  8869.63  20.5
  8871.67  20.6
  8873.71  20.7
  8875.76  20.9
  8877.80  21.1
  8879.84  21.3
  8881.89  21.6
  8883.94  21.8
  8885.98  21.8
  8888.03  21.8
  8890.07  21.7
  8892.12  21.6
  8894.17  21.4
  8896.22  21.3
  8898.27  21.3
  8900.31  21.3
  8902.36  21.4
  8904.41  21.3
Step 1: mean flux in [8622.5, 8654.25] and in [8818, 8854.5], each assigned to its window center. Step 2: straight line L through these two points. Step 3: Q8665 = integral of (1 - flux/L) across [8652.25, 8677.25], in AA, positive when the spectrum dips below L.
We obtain 2.1 AA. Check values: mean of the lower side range 21.4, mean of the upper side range 20.8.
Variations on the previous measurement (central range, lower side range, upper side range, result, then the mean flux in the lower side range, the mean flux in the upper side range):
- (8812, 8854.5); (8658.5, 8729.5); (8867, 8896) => 0.76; 20.5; 21.3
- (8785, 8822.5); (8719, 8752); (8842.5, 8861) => 1.30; 21.1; 21.2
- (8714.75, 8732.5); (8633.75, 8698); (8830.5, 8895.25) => -0.60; 20.4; 21.1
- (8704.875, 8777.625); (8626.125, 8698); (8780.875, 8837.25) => -2.52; 20.5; 20.5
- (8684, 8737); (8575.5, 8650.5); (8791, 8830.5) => -0.35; 21.3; 20.2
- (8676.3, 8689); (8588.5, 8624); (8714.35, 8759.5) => 0.44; 21.3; 21.1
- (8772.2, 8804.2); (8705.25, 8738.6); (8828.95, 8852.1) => 0.20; 21.2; 21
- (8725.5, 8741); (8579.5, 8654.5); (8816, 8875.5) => -0.06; 21.3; 20.7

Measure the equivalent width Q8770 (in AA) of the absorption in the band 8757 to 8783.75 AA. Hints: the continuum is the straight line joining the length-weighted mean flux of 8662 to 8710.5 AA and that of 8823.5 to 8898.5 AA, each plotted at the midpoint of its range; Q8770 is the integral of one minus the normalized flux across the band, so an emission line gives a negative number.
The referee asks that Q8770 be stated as -0.88 AA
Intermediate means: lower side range 20.3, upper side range 21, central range 21.3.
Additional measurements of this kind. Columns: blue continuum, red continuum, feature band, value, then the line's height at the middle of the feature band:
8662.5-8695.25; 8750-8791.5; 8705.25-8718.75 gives -0.4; 20.5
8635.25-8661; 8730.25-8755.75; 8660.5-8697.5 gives 1.5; 20.8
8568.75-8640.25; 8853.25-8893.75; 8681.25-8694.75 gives 0.6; 21.3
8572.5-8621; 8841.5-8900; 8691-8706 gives 0.3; 21.2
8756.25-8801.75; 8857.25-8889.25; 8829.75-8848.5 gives 0.1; 21.1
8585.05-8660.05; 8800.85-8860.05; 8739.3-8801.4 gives -1.1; 20.8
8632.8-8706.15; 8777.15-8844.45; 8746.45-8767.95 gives -0.8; 20.5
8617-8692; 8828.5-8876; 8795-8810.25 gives 0.4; 20.8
